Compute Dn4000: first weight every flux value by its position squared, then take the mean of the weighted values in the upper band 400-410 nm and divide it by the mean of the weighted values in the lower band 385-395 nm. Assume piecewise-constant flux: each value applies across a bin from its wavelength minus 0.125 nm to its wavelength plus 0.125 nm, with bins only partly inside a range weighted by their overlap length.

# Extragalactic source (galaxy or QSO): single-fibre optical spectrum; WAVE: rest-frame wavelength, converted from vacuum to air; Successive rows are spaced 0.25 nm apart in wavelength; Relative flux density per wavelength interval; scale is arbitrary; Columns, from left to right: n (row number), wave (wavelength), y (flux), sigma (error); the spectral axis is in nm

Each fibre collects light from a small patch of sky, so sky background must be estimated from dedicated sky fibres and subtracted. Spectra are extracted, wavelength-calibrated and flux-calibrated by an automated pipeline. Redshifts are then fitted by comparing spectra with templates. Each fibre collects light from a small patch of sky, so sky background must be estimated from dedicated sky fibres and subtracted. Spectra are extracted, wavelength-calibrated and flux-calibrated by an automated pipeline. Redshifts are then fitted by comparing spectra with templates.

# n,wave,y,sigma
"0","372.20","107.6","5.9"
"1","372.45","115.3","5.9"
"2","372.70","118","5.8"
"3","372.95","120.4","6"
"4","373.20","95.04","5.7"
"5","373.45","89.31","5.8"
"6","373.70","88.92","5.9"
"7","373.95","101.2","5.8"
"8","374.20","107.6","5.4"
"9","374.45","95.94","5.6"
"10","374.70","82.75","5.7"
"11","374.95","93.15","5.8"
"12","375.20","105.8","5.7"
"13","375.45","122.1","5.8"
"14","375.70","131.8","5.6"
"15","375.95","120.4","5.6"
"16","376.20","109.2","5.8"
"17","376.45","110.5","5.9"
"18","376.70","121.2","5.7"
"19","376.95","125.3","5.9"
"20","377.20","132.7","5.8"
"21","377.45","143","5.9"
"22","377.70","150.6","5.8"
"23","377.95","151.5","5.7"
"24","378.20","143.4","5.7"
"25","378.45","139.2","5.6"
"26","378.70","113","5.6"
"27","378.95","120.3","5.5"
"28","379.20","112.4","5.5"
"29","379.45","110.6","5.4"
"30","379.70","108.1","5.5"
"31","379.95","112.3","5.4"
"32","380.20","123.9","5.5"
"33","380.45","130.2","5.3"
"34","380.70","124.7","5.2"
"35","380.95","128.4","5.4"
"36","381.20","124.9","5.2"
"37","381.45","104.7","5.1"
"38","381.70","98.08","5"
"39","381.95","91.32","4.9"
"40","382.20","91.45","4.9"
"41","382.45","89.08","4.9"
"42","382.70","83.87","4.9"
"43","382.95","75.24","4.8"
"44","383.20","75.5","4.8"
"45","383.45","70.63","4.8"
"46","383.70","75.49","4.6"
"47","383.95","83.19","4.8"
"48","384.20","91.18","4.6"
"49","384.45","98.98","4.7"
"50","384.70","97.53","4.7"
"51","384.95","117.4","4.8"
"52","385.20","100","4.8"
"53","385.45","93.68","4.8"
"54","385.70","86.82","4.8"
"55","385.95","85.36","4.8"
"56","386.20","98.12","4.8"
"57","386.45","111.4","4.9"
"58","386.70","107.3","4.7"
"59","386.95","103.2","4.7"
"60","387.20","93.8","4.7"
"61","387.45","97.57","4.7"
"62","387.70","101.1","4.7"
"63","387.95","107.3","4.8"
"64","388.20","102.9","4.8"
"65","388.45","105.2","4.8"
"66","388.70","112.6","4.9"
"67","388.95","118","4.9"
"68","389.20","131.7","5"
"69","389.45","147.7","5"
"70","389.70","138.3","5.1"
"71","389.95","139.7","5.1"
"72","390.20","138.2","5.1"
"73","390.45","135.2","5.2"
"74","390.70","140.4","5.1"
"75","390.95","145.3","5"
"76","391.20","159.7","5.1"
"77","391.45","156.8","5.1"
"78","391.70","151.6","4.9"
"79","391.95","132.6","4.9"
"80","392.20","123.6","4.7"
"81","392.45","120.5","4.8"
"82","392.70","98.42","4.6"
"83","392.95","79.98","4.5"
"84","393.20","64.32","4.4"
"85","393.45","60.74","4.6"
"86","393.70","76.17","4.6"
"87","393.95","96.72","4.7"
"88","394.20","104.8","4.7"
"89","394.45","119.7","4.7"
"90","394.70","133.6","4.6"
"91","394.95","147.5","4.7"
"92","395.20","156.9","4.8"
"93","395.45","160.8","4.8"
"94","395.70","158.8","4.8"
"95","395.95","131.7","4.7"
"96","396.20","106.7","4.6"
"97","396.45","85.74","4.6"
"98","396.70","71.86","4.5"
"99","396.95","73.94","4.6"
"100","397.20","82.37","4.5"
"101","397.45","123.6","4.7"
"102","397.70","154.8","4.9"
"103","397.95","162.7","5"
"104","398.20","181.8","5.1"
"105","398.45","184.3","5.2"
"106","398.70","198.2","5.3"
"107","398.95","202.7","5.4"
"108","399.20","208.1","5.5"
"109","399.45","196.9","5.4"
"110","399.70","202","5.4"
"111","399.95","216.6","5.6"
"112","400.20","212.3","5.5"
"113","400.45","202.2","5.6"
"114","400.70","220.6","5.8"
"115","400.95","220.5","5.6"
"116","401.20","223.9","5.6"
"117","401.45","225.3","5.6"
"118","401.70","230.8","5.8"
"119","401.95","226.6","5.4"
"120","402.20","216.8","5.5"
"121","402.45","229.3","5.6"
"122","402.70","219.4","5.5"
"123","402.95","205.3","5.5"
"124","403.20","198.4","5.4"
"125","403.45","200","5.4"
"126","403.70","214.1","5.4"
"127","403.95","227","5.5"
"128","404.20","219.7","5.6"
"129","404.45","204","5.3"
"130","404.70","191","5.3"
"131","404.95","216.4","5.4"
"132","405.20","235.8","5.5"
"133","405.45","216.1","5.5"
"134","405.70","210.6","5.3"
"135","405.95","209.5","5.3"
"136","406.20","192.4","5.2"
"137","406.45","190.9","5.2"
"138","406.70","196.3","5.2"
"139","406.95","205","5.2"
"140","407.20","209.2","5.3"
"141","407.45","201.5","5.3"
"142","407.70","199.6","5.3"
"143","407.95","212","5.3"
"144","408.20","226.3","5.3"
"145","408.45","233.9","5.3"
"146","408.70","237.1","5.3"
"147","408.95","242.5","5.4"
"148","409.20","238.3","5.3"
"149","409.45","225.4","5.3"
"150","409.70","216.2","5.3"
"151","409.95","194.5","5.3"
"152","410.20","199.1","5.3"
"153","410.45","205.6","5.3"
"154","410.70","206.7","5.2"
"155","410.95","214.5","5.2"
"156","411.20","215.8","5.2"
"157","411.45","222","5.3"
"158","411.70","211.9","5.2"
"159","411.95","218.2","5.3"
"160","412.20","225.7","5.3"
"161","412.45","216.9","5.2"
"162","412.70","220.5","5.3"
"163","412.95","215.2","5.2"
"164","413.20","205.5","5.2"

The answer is 2.0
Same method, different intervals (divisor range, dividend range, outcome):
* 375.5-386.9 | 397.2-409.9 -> 2.13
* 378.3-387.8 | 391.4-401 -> 1.50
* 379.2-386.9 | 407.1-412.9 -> 2.49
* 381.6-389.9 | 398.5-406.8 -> 2.30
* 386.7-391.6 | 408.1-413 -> 1.96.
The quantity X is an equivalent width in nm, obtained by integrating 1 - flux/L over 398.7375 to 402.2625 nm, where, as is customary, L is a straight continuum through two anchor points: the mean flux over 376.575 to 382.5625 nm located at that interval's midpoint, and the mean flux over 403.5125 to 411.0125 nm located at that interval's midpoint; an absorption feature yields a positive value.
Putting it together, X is -0.44 nm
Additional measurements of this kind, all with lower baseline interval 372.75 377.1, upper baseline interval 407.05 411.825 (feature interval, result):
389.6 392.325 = 0.28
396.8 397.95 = 0.42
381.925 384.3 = 0.91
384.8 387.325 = 0.76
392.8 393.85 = 0.60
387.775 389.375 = 0.39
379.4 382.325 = 0.31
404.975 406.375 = -0.05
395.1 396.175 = 0.16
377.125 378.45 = -0.32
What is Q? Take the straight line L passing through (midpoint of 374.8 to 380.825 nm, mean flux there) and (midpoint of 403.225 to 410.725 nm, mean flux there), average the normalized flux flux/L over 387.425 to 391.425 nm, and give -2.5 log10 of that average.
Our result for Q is 0.24 mag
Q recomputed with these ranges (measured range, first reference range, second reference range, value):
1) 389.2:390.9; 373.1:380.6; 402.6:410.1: 0.15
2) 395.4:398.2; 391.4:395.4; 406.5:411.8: 0.12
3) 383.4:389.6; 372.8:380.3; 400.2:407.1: 0.43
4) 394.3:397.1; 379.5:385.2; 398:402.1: 0.43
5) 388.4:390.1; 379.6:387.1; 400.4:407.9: 0.02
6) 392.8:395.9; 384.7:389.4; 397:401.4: 0.34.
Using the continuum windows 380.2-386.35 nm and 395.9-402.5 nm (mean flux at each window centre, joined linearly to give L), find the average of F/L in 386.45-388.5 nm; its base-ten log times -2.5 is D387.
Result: 0.15 mag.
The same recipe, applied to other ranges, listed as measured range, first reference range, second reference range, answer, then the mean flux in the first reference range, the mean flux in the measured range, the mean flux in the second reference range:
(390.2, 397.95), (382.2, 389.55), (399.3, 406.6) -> 0.25 mag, 98.4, 120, 213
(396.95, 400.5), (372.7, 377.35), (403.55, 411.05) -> 0.06 mag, 109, 176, 213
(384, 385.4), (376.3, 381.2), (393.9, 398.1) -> 0.25 mag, 126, 99.7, 123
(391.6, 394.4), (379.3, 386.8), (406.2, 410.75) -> 0.38 mag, 99.7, 101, 213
